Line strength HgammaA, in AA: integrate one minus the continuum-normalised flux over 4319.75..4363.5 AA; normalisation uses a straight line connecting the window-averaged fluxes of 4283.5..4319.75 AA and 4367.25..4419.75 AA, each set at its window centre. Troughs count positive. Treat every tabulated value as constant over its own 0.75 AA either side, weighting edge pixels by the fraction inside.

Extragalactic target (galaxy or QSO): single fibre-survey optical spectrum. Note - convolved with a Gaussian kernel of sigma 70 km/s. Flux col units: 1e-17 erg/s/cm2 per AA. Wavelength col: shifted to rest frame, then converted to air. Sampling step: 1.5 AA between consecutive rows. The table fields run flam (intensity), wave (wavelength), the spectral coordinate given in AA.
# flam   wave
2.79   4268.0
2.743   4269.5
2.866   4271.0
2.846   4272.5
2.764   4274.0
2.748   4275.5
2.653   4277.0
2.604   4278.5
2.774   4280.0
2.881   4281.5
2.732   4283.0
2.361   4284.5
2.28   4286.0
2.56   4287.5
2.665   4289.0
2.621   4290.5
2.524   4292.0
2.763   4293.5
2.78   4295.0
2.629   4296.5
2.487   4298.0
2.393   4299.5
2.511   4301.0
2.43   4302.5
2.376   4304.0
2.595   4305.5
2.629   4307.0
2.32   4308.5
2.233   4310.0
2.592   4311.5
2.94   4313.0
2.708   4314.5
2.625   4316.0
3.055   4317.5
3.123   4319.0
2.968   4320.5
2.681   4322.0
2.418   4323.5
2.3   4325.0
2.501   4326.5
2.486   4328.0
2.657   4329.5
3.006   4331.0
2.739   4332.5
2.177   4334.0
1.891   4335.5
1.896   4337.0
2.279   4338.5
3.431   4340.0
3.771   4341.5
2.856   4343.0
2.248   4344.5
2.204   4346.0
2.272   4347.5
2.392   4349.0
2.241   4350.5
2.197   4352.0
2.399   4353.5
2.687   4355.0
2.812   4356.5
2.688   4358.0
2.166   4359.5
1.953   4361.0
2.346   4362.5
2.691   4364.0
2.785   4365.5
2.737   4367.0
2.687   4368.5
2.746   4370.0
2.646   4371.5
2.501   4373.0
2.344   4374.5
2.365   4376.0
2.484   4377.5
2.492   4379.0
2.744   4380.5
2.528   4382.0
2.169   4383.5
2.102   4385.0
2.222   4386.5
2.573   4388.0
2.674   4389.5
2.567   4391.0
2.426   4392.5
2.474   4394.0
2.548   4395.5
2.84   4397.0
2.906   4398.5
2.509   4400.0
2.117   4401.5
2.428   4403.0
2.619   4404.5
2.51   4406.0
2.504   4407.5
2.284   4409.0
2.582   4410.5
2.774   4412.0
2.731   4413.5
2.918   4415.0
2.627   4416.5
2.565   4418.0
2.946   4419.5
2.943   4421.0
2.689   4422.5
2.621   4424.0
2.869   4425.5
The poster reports 1.1 AA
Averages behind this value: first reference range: 2.59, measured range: 2.51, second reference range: 2.55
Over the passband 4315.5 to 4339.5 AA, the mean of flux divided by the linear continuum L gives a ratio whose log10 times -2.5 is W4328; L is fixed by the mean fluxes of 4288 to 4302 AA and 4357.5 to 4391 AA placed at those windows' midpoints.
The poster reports 0.00 mag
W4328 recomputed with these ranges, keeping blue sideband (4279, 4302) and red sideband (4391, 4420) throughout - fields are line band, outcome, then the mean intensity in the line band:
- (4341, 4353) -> 0.04 mag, 2.49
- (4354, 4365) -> 0.05 mag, 2.48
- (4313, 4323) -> -0.10 mag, 2.85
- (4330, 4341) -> 0.03 mag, 2.52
